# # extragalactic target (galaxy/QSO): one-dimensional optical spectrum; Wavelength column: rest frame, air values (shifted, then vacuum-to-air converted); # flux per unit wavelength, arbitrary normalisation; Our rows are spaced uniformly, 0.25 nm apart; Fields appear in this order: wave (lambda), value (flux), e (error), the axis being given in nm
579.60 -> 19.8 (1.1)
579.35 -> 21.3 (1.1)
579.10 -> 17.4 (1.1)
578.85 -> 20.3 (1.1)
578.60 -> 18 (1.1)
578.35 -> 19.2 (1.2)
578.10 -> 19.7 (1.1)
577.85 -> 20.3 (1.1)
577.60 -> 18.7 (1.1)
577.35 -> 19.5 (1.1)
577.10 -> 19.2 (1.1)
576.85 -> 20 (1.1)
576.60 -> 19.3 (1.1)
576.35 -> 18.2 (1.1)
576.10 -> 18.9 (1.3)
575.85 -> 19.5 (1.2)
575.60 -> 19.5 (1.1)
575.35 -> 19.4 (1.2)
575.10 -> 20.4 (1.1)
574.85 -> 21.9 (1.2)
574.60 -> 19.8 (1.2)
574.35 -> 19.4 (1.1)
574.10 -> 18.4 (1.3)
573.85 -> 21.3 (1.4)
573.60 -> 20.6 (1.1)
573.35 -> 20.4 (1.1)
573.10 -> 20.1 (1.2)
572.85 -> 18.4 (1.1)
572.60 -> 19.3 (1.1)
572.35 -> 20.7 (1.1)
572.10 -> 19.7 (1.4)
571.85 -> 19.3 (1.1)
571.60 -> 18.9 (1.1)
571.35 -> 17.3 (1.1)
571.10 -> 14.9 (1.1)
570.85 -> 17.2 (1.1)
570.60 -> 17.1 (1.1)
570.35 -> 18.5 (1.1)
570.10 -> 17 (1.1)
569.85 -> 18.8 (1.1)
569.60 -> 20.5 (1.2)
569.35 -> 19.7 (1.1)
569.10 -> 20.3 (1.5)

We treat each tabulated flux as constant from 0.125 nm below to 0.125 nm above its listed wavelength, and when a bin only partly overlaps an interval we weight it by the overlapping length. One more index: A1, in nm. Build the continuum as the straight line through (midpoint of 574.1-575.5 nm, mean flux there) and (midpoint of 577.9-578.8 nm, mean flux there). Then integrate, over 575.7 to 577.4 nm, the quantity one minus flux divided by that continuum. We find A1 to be 0.03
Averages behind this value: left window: 20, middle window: 19.2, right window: 19.2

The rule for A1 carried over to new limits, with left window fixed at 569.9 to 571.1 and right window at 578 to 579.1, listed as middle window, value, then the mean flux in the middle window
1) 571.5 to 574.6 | -0.33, 19.7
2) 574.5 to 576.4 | -0.14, 19.8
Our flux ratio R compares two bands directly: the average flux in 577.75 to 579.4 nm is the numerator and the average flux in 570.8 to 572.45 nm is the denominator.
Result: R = 1.06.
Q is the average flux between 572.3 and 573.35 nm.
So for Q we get 19.6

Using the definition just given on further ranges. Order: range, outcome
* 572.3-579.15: 19.6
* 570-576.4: 19.1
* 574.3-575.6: 20.2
